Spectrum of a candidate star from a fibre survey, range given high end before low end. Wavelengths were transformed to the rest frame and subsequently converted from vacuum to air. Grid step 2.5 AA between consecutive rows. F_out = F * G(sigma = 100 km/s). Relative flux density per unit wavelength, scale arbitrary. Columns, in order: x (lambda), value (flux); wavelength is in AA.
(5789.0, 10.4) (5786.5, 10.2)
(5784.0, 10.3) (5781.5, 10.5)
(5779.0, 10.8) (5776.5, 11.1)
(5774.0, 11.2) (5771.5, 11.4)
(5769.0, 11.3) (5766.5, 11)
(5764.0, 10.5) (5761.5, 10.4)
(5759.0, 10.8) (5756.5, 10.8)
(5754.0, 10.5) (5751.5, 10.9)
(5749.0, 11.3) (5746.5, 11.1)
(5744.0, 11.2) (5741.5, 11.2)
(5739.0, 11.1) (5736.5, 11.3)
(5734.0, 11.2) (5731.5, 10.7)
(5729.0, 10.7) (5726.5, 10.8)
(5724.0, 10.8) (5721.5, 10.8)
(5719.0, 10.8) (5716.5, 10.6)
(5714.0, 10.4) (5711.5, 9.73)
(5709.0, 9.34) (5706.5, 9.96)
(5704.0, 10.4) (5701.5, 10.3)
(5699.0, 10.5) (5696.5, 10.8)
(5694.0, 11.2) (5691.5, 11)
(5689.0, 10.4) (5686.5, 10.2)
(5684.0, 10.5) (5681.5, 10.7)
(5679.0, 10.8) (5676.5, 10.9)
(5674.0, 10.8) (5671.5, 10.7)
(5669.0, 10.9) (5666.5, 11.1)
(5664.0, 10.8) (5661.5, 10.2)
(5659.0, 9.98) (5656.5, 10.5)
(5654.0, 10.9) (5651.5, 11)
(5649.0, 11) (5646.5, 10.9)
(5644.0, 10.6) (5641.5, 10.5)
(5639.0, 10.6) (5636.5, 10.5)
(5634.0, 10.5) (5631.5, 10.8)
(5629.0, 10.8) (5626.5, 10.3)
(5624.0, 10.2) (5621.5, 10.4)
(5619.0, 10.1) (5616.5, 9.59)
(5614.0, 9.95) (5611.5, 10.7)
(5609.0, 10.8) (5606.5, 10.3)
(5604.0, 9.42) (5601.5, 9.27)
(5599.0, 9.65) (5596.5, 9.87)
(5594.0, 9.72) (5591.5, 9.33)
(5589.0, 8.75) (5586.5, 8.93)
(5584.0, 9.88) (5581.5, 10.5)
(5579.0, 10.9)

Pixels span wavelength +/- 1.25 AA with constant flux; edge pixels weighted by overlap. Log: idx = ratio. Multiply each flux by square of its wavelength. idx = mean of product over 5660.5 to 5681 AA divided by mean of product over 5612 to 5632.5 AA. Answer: 1.1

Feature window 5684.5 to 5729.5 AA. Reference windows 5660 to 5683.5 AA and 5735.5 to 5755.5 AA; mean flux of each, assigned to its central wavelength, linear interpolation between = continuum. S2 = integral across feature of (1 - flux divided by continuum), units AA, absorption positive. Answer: 1.7 AA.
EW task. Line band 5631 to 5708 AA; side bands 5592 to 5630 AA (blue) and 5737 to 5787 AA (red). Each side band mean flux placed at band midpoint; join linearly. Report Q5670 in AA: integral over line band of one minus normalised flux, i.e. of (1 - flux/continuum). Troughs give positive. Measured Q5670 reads -1.9 AA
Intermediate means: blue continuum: 10.1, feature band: 10.6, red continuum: 10.9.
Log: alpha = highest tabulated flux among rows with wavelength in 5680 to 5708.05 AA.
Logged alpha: 11.2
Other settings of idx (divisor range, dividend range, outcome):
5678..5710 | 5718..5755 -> 1.06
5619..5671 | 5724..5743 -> 1.07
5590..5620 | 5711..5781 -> 1.16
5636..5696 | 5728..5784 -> 1.06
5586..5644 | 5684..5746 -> 1.10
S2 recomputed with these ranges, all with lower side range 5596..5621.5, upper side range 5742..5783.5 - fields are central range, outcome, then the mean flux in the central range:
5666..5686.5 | -0.70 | 10.8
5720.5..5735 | -0.16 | 10.8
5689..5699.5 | -0.34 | 10.8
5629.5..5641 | -0.52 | 10.6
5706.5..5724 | 0.56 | 10.3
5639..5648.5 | -0.45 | 10.7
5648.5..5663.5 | -0.46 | 10.6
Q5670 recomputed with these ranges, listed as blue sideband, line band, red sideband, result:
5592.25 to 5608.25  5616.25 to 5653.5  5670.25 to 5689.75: -1.58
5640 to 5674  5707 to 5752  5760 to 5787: 0.03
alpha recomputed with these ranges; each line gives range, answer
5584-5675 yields 11.1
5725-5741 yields 11.3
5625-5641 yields 10.8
